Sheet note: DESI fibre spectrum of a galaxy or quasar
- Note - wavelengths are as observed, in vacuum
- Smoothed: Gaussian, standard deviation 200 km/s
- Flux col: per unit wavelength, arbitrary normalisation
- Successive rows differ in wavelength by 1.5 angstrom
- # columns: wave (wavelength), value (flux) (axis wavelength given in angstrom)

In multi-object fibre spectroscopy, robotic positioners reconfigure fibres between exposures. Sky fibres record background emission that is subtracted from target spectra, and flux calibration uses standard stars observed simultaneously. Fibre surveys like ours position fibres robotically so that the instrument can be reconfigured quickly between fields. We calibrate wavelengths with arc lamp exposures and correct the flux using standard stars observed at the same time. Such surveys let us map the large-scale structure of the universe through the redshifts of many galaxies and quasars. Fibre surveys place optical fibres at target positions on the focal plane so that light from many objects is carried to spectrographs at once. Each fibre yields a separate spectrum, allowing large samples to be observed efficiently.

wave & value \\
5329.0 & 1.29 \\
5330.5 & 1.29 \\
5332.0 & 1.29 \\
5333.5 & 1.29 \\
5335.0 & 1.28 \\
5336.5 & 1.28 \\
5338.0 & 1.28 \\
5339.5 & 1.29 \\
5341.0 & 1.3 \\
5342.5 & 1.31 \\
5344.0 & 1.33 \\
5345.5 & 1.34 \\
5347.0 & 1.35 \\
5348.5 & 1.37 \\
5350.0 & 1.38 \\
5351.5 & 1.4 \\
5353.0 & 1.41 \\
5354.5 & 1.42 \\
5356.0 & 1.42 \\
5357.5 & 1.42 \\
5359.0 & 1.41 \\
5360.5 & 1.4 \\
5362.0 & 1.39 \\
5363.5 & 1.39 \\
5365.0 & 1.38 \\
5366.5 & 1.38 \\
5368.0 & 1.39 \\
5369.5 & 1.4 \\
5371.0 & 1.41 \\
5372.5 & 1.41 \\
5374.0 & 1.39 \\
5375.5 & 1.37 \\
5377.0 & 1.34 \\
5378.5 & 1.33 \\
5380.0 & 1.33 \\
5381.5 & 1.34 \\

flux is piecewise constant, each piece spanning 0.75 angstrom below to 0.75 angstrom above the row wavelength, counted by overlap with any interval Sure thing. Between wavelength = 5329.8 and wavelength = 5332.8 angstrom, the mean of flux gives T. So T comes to 1.29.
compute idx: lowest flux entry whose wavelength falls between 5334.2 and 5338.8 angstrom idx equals 1.28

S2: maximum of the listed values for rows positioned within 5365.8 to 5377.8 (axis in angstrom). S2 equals 1.41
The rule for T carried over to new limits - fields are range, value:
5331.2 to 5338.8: 1.28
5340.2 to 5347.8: 1.33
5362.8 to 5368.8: 1.39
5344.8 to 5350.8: 1.36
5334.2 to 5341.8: 1.29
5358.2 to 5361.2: 1.41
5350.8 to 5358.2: 1.41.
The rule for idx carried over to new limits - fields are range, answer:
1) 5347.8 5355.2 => 1.37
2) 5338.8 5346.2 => 1.29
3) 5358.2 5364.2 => 1.39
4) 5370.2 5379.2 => 1.33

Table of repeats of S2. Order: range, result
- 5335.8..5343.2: 1.31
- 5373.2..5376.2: 1.39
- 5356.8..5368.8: 1.42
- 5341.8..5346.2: 1.34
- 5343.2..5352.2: 1.4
